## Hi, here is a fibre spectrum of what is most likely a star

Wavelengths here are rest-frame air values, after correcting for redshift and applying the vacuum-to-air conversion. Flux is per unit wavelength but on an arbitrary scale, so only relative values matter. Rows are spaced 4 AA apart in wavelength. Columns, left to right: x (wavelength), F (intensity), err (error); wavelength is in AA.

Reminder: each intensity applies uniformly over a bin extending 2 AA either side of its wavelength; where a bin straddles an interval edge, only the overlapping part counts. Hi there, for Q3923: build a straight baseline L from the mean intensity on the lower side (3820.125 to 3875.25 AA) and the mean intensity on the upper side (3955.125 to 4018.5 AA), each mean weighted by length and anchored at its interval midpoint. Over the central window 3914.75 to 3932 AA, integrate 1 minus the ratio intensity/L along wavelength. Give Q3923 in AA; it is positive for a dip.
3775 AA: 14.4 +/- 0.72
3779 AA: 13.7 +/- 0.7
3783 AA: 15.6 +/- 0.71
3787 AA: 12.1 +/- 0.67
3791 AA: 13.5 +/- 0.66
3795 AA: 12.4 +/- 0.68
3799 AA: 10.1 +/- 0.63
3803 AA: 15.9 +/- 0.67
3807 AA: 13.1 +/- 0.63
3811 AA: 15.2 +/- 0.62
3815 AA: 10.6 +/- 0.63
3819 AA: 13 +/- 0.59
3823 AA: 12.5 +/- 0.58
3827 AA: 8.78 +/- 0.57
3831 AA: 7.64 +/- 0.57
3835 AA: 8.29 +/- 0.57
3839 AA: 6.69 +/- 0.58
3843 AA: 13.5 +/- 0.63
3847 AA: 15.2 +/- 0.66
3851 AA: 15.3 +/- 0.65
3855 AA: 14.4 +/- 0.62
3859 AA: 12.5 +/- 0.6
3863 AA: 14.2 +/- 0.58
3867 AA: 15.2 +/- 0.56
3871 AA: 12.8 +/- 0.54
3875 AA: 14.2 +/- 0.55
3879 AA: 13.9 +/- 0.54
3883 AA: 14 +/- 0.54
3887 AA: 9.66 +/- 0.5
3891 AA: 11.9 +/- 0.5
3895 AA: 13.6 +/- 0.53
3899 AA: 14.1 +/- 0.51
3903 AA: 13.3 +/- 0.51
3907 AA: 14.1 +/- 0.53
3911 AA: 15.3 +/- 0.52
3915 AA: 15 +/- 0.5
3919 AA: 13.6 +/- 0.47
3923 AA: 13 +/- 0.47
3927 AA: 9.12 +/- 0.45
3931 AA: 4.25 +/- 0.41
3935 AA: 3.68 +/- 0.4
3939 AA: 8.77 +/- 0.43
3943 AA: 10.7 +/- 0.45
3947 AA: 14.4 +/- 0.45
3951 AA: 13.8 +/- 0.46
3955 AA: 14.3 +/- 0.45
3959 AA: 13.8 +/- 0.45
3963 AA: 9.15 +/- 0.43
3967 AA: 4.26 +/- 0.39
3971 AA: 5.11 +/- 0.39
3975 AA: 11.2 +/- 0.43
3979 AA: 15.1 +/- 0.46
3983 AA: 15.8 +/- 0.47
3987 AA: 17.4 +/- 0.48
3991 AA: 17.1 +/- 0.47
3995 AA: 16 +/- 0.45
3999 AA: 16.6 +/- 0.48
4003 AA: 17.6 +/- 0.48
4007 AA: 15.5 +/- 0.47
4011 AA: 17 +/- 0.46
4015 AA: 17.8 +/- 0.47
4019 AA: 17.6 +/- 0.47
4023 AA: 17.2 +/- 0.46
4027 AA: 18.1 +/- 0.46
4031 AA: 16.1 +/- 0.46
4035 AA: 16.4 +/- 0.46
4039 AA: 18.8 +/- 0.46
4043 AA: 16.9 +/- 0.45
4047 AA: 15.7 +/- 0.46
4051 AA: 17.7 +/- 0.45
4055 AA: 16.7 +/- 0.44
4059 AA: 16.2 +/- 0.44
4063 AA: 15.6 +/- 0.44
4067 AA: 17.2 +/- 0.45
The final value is 2.9 AA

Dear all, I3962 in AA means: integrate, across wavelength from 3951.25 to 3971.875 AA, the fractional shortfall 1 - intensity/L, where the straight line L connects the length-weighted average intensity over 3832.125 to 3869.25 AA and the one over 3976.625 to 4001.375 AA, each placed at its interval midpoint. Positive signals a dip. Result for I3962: 7.41 AA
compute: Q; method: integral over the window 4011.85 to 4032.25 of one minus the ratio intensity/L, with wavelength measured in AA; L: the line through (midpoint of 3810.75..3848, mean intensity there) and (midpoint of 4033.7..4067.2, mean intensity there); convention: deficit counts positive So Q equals -1.7 AA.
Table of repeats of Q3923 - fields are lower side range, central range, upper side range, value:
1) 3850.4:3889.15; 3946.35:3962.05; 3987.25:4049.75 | 1.80 AA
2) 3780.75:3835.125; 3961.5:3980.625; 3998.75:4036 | 8.55 AA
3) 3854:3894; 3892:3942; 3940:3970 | 3.09 AA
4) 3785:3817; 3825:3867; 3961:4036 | 4.74 AA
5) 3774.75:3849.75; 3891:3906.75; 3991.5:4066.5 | 0.65 AA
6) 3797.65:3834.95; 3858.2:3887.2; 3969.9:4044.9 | -1.27 AA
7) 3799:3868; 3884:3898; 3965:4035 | 1.31 AA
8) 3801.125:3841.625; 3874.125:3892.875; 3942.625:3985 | -2.09 AA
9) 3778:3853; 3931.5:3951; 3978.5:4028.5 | 7.54 AA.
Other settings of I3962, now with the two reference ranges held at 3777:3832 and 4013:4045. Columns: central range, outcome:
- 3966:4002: 6.4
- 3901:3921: 0.8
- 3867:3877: 0.1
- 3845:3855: -1.2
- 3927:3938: 7.2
